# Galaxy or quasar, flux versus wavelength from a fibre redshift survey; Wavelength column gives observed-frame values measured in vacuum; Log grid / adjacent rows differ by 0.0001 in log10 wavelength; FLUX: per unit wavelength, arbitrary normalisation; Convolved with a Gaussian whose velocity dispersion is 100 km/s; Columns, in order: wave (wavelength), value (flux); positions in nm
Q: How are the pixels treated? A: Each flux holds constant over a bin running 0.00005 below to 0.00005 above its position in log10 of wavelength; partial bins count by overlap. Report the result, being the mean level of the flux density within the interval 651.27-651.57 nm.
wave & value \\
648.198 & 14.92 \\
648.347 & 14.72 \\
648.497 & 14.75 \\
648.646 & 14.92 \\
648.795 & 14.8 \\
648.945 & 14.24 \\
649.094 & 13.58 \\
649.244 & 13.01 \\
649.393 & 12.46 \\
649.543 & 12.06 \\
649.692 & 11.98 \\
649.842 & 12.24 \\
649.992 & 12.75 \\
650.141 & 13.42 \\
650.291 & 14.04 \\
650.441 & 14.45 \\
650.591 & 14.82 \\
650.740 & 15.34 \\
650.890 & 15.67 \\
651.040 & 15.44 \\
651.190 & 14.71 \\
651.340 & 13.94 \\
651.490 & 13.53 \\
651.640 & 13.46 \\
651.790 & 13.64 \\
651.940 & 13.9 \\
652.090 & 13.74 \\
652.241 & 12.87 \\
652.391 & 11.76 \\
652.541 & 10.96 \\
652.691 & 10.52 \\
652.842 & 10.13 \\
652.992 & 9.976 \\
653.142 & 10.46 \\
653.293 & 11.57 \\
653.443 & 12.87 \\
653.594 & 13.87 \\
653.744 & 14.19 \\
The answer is 13.7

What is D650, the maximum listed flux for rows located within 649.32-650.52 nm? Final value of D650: 14.45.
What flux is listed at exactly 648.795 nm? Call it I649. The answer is 14.8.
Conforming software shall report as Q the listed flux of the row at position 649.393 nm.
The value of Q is 12.46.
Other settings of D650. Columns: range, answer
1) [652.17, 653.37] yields 12.87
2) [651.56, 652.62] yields 13.9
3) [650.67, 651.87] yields 15.67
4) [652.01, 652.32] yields 13.74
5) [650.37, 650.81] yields 15.34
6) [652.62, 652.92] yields 10.52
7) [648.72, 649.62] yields 14.8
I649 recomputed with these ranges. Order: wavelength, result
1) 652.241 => 12.87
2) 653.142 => 10.46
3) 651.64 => 13.46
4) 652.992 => 9.976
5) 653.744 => 14.19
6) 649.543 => 12.06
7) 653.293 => 11.57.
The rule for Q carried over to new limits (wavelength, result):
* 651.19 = 14.71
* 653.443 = 12.87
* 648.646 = 14.92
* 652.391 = 11.76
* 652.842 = 10.13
